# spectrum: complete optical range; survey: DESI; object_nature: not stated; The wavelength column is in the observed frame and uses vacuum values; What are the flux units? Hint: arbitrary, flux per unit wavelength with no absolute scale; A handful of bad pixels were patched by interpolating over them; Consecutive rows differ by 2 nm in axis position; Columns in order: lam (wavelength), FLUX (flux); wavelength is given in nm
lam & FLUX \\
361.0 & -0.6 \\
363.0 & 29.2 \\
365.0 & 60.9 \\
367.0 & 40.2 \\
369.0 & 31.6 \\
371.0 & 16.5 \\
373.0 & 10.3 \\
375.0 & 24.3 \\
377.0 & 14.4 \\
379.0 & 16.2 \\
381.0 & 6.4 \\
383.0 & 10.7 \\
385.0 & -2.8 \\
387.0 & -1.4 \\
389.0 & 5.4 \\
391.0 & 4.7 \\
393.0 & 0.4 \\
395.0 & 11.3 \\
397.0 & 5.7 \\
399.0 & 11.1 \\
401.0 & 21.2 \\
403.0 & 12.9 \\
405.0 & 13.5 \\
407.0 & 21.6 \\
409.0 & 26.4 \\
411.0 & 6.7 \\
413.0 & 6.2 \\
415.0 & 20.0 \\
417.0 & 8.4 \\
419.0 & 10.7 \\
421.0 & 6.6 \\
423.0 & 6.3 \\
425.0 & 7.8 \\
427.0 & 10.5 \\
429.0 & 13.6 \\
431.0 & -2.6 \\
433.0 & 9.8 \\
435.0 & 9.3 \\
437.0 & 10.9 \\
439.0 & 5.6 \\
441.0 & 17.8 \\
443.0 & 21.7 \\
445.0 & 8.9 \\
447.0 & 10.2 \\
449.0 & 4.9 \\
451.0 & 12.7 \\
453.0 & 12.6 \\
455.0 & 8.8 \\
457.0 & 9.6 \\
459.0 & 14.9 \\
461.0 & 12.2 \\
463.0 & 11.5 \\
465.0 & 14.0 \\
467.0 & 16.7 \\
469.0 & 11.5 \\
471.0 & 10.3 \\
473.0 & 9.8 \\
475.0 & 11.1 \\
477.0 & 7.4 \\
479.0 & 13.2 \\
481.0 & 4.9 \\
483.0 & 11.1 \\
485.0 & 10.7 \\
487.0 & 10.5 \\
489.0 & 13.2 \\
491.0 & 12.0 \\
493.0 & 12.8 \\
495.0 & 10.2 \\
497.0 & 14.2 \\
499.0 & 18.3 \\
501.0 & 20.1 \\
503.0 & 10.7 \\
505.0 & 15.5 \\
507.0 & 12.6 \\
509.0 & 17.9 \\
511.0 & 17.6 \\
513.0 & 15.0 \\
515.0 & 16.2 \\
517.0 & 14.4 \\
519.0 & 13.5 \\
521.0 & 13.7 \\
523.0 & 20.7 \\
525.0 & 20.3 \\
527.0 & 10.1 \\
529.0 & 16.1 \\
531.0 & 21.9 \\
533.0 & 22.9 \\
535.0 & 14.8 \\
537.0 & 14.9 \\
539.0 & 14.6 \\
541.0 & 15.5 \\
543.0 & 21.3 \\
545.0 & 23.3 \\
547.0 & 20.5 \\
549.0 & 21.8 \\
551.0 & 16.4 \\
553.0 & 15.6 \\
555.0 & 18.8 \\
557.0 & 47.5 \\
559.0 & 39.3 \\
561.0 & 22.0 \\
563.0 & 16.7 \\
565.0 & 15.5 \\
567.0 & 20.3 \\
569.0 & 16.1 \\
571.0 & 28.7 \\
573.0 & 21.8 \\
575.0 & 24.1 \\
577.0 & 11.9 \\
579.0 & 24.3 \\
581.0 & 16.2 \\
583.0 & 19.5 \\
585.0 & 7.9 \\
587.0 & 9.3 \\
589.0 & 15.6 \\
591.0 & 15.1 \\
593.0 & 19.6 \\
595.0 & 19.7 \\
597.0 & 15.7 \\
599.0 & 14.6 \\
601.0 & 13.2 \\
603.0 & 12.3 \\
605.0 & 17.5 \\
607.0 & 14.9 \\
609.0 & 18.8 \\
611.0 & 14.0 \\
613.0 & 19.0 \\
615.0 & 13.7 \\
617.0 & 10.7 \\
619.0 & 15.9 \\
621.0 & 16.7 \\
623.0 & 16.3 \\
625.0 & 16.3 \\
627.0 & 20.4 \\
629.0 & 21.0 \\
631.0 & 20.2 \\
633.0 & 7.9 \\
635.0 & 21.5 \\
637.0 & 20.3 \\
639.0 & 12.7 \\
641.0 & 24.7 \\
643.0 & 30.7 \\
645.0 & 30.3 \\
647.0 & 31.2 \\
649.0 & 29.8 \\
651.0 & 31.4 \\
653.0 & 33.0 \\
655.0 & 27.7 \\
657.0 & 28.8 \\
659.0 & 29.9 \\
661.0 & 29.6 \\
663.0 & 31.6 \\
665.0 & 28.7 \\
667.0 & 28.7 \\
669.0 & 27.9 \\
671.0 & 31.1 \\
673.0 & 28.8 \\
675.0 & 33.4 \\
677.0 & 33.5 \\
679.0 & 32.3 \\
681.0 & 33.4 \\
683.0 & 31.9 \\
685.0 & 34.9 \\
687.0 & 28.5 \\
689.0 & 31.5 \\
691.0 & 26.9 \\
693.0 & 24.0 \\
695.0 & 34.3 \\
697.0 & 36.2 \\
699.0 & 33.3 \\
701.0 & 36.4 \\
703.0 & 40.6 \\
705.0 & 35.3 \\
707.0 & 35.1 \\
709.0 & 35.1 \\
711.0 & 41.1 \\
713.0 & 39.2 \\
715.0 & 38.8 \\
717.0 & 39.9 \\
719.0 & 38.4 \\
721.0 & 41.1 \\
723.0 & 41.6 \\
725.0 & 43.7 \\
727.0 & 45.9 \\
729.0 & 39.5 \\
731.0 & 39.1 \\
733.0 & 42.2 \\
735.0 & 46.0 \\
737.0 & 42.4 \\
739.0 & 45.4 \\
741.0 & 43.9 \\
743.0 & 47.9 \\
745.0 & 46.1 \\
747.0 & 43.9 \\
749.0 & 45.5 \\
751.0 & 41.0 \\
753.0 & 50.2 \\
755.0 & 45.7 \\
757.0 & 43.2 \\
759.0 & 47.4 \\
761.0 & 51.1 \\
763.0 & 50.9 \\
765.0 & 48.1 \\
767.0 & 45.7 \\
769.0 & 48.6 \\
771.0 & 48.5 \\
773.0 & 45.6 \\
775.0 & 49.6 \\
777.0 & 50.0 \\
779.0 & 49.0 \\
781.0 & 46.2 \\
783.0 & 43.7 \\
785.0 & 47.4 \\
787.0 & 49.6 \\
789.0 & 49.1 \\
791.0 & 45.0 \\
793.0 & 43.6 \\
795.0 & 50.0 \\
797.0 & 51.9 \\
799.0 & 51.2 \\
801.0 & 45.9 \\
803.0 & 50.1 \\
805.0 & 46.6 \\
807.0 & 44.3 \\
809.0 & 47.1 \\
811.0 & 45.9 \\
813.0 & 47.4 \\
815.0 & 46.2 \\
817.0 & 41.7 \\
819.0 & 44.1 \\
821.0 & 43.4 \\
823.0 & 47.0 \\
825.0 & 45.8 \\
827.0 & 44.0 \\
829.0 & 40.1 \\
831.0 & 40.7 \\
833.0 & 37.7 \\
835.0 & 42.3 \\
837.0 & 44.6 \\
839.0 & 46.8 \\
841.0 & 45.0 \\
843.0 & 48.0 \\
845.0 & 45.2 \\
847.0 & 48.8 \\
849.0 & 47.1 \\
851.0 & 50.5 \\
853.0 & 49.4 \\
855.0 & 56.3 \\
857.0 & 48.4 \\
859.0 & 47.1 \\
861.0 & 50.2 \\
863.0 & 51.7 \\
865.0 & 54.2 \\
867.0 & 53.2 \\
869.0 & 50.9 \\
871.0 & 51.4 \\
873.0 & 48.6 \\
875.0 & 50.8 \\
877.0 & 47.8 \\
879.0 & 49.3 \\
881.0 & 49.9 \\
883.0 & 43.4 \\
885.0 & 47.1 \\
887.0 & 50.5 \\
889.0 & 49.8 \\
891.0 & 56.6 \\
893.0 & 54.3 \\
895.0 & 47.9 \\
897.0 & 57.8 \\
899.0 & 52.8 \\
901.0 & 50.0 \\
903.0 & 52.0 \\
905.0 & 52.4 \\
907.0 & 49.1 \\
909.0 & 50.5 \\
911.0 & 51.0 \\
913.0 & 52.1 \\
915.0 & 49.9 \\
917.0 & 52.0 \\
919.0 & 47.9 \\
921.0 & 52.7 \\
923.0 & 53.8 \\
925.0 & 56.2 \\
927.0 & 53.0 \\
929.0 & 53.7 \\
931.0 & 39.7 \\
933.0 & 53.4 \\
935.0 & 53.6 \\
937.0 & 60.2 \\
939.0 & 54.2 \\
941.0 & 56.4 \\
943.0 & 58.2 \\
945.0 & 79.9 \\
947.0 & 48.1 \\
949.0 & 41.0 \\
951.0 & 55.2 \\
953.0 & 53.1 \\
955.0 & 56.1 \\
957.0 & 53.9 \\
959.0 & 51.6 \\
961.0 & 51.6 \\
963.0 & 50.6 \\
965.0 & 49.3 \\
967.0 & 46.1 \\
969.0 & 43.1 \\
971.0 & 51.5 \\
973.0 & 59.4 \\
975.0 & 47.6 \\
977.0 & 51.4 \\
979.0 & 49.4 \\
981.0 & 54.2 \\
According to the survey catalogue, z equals 0.609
